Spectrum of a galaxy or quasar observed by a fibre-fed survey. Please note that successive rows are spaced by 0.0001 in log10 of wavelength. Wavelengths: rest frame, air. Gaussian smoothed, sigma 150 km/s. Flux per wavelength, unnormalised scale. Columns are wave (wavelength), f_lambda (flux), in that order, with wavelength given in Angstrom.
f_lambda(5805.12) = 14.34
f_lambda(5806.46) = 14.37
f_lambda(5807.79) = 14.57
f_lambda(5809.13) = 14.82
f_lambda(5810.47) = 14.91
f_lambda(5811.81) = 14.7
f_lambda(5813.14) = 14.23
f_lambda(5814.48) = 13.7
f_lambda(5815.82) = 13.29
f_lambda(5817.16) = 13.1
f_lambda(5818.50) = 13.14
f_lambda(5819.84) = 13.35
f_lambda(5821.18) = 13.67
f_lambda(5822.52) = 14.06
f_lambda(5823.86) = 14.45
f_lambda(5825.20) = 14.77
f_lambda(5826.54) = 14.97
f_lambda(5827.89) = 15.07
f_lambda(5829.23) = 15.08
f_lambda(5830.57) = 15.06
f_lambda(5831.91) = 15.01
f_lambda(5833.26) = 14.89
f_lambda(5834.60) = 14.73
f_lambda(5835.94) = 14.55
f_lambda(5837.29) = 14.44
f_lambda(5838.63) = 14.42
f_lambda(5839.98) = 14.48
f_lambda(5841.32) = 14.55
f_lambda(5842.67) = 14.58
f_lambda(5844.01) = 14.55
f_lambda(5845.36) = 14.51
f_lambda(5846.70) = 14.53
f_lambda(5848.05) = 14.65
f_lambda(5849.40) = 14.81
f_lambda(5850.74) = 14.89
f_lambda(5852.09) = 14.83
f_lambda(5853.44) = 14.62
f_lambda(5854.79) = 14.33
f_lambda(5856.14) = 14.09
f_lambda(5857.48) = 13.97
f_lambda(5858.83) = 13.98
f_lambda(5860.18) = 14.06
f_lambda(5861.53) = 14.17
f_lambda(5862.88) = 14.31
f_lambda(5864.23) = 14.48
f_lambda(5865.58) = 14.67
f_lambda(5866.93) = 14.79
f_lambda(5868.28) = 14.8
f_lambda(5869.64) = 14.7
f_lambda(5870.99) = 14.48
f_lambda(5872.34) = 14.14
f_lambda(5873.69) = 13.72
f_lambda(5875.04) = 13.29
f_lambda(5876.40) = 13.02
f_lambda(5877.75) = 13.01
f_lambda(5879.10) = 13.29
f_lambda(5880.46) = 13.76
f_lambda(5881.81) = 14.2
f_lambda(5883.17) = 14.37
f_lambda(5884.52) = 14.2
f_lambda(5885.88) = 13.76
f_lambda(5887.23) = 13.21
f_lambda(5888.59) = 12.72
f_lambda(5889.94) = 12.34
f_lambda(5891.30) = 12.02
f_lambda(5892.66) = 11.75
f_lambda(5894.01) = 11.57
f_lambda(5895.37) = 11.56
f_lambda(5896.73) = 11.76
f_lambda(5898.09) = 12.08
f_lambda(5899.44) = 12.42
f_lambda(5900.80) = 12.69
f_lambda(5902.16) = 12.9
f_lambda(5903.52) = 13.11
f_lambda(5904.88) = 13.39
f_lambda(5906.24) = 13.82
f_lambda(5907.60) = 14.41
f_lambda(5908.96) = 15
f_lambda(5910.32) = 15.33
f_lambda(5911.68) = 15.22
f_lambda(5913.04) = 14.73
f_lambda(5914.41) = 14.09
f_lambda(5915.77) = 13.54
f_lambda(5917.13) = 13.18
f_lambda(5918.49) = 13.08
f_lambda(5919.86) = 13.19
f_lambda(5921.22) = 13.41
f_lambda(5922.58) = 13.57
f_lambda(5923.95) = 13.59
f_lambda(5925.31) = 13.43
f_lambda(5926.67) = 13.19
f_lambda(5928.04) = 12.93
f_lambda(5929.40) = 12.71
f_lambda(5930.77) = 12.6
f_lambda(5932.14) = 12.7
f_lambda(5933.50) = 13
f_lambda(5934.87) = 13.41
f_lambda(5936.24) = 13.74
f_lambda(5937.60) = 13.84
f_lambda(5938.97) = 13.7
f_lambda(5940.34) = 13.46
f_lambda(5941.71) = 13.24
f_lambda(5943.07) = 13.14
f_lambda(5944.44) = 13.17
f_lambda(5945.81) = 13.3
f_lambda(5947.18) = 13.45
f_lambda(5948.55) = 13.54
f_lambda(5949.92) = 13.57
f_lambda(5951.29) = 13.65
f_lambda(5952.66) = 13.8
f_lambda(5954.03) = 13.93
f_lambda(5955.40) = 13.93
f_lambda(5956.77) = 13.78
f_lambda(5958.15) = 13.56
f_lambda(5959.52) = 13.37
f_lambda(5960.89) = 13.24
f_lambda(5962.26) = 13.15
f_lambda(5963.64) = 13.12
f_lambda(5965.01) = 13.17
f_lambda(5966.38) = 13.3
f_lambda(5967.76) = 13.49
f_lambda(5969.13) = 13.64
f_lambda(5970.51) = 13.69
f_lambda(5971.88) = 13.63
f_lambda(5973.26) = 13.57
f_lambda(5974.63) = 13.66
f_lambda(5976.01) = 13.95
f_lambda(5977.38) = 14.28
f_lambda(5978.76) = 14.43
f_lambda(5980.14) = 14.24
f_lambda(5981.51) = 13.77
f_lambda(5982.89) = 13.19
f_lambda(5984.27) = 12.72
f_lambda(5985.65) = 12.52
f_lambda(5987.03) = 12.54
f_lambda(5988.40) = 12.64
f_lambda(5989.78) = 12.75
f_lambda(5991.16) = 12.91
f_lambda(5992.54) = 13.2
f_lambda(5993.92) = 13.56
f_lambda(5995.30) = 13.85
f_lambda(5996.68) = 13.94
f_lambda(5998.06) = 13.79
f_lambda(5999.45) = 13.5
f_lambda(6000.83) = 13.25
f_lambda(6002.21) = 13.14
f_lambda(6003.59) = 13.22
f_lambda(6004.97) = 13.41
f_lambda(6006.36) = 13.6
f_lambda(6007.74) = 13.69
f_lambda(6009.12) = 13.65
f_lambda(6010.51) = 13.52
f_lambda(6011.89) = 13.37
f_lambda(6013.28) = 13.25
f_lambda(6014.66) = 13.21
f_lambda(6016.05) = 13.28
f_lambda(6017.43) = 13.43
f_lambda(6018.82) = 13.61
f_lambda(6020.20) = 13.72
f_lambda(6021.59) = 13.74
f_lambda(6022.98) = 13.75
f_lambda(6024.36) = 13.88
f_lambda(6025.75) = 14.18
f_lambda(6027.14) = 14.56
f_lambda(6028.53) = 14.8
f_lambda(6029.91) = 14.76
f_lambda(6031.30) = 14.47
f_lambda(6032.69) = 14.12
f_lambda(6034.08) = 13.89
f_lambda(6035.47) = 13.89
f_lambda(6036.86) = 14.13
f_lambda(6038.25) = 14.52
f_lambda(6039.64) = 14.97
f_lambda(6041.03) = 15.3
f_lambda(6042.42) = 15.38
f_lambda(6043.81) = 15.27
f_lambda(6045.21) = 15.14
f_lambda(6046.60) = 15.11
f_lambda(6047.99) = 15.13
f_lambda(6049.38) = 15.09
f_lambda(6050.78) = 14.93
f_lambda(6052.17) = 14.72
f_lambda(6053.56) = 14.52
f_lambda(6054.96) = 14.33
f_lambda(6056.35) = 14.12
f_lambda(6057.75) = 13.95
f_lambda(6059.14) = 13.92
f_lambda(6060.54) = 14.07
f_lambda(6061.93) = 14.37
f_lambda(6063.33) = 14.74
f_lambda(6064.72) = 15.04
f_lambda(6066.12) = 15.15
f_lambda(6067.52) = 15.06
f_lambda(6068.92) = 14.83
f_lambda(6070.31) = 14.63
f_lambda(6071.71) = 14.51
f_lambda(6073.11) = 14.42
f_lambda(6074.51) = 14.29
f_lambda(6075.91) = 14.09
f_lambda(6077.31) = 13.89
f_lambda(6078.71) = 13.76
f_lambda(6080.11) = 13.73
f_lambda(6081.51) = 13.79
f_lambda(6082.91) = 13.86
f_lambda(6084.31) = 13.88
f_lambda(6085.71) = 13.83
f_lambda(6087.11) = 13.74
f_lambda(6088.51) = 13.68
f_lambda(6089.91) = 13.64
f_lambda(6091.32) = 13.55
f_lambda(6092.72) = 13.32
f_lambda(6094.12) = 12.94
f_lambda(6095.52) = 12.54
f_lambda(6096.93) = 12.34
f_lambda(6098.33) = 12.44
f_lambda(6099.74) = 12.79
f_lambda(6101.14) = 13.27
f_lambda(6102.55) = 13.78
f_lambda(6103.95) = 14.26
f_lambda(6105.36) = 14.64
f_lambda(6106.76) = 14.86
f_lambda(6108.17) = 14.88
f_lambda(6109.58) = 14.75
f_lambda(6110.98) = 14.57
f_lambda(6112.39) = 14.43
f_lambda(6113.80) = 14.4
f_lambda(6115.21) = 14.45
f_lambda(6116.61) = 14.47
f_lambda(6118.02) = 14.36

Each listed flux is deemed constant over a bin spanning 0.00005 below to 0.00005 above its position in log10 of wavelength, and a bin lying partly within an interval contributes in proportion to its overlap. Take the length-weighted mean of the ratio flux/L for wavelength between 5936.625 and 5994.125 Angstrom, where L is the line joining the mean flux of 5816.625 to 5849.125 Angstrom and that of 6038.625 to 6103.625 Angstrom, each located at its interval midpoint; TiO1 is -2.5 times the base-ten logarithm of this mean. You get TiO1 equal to 0.066 mag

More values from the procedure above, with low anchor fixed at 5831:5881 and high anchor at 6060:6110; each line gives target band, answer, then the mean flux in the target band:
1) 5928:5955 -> 0.07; 13.4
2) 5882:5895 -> 0.11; 12.9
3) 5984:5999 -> 0.08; 13.1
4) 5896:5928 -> 0.06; 13.5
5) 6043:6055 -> -0.07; 14.9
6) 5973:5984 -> 0.02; 13.9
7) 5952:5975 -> 0.05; 13.5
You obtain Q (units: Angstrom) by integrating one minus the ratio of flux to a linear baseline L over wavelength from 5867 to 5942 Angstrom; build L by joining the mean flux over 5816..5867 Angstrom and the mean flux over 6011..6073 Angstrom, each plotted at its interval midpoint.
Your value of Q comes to 5.25 Angstrom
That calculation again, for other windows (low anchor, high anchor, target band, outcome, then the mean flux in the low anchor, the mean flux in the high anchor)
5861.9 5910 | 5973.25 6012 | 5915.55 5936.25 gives 0.4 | 13.4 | 13.4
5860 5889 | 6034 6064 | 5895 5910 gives 1.0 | 14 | 14.6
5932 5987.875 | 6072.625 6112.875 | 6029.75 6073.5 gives -3.0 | 13.5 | 13.8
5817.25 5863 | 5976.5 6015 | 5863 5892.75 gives 1.0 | 14.4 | 13.4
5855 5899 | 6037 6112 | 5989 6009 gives 0.8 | 13.5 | 14.2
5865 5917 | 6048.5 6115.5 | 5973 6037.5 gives 1.1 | 13.5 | 14.1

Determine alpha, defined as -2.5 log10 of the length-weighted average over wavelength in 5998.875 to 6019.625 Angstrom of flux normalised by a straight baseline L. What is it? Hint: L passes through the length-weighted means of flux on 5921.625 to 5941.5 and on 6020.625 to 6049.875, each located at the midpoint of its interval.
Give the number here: 0.06 mag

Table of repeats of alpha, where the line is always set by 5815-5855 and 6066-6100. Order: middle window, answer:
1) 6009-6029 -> 0.02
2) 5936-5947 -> 0.06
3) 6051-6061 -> -0.03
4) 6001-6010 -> 0.04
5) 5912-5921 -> 0.04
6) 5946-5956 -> 0.04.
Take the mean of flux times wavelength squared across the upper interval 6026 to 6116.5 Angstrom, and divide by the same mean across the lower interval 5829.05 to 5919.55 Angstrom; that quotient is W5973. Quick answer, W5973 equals 1.1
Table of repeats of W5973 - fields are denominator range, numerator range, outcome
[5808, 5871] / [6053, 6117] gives 1.06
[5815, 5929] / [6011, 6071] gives 1.10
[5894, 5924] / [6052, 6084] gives 1.13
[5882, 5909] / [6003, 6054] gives 1.15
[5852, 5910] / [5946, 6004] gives 1.02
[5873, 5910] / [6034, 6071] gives 1.18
